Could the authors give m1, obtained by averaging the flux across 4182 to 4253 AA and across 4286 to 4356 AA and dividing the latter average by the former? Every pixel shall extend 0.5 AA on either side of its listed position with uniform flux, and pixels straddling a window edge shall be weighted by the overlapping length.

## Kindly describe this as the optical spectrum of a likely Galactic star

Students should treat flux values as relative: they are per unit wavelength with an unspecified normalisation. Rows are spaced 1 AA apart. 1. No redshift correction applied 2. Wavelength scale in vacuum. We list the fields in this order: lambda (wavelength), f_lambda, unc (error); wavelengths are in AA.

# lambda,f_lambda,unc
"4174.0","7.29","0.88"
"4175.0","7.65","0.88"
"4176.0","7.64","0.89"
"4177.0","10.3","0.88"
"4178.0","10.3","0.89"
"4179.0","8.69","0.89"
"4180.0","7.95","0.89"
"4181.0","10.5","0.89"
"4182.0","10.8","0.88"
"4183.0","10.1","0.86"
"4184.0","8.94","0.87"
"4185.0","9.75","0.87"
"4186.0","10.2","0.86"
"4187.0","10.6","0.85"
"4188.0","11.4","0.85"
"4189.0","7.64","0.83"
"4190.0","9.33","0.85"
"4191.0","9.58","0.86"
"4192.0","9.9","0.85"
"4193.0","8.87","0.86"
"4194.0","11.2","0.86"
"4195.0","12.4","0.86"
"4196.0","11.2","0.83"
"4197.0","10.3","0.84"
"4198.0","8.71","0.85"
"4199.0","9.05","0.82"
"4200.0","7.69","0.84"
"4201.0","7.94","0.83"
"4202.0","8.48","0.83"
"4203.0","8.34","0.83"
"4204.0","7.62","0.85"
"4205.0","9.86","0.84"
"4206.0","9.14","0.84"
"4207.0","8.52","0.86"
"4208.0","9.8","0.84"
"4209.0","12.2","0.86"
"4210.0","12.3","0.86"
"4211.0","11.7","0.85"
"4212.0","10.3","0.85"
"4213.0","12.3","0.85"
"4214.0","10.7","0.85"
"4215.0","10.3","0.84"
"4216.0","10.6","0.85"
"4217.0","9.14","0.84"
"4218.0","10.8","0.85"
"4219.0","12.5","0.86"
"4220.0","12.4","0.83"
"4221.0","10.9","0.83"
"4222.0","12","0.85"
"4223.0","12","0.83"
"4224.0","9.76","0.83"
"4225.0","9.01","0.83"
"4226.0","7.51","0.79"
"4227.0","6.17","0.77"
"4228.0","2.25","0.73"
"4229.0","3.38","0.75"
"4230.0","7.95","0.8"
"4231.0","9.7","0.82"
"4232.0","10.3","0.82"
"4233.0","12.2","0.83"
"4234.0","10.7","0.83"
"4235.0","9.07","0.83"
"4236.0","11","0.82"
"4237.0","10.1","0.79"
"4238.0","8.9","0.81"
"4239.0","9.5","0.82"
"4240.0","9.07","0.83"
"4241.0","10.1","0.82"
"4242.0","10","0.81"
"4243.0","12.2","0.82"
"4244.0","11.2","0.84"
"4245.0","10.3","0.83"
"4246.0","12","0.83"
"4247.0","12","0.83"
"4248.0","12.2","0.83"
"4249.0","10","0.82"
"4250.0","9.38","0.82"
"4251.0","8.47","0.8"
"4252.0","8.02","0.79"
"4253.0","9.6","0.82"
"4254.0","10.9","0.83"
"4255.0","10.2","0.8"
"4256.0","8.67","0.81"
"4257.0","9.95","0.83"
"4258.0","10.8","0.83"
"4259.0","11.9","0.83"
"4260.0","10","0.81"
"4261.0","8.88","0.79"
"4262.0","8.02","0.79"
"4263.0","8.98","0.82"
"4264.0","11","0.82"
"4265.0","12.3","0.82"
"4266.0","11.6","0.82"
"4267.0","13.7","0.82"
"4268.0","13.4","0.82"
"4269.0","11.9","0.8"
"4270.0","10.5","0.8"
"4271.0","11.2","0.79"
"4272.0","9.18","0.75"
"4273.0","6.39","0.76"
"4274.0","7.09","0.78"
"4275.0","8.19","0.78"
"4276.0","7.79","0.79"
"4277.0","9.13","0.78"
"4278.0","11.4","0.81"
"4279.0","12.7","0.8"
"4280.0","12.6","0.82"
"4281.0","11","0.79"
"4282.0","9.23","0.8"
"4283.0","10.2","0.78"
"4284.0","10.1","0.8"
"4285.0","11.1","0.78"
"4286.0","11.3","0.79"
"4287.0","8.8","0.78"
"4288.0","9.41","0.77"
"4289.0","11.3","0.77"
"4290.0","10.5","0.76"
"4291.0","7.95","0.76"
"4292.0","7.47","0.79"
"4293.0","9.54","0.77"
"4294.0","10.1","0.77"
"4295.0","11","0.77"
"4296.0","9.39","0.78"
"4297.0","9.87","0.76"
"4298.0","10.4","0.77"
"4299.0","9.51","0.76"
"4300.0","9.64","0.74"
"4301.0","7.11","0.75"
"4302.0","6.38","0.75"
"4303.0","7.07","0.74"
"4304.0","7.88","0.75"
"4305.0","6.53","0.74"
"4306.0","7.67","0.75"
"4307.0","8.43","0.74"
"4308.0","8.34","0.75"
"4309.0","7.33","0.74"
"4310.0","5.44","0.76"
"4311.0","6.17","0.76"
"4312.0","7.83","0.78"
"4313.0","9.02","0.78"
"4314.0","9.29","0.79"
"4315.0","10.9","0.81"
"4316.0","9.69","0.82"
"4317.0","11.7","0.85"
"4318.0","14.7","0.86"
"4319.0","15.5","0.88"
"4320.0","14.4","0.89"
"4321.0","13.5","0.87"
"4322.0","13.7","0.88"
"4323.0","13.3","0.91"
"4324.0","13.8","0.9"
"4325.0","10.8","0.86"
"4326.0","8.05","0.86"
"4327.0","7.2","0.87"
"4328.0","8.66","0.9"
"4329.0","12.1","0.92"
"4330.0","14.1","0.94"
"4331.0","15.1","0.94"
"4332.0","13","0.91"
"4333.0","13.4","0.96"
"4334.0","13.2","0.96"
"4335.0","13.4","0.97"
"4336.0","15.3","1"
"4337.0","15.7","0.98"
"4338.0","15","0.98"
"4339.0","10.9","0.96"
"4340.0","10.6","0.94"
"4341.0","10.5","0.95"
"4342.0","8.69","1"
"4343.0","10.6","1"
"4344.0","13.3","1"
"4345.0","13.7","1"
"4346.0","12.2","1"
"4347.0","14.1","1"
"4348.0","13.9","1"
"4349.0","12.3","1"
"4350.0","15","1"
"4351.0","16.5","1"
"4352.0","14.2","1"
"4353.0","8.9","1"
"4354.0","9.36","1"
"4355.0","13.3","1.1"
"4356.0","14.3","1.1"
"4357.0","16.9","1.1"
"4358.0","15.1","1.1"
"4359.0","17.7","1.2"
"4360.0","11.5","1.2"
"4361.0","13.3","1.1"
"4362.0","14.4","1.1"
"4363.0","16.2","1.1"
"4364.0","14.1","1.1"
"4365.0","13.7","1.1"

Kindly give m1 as 1.11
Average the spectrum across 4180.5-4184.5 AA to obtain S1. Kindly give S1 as 10.1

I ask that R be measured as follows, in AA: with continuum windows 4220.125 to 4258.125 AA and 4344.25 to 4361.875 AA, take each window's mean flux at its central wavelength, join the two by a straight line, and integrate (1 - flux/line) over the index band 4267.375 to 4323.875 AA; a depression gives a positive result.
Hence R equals 8.6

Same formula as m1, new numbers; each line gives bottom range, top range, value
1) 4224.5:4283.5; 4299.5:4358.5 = 1.16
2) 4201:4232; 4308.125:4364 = 1.29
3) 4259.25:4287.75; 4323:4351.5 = 1.22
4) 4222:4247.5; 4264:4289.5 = 1.10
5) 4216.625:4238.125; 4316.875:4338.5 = 1.38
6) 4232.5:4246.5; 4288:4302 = 0.90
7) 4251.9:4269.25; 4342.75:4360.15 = 1.28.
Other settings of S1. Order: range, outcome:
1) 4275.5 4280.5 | 10.7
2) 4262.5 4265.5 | 10.8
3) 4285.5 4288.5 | 9.84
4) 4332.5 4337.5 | 14.2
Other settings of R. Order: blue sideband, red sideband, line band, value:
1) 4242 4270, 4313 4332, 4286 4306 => 4.31 AA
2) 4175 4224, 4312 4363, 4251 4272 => 1.40 AA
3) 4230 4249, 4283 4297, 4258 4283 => -0.59 AA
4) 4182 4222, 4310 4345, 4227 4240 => 2.31 AA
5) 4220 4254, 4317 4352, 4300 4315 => 5.41 AA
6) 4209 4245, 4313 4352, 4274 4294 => 2.55 AA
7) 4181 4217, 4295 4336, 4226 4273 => 1.08 AA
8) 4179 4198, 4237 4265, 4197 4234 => 1.72 AA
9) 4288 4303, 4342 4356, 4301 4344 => 1.10 AA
